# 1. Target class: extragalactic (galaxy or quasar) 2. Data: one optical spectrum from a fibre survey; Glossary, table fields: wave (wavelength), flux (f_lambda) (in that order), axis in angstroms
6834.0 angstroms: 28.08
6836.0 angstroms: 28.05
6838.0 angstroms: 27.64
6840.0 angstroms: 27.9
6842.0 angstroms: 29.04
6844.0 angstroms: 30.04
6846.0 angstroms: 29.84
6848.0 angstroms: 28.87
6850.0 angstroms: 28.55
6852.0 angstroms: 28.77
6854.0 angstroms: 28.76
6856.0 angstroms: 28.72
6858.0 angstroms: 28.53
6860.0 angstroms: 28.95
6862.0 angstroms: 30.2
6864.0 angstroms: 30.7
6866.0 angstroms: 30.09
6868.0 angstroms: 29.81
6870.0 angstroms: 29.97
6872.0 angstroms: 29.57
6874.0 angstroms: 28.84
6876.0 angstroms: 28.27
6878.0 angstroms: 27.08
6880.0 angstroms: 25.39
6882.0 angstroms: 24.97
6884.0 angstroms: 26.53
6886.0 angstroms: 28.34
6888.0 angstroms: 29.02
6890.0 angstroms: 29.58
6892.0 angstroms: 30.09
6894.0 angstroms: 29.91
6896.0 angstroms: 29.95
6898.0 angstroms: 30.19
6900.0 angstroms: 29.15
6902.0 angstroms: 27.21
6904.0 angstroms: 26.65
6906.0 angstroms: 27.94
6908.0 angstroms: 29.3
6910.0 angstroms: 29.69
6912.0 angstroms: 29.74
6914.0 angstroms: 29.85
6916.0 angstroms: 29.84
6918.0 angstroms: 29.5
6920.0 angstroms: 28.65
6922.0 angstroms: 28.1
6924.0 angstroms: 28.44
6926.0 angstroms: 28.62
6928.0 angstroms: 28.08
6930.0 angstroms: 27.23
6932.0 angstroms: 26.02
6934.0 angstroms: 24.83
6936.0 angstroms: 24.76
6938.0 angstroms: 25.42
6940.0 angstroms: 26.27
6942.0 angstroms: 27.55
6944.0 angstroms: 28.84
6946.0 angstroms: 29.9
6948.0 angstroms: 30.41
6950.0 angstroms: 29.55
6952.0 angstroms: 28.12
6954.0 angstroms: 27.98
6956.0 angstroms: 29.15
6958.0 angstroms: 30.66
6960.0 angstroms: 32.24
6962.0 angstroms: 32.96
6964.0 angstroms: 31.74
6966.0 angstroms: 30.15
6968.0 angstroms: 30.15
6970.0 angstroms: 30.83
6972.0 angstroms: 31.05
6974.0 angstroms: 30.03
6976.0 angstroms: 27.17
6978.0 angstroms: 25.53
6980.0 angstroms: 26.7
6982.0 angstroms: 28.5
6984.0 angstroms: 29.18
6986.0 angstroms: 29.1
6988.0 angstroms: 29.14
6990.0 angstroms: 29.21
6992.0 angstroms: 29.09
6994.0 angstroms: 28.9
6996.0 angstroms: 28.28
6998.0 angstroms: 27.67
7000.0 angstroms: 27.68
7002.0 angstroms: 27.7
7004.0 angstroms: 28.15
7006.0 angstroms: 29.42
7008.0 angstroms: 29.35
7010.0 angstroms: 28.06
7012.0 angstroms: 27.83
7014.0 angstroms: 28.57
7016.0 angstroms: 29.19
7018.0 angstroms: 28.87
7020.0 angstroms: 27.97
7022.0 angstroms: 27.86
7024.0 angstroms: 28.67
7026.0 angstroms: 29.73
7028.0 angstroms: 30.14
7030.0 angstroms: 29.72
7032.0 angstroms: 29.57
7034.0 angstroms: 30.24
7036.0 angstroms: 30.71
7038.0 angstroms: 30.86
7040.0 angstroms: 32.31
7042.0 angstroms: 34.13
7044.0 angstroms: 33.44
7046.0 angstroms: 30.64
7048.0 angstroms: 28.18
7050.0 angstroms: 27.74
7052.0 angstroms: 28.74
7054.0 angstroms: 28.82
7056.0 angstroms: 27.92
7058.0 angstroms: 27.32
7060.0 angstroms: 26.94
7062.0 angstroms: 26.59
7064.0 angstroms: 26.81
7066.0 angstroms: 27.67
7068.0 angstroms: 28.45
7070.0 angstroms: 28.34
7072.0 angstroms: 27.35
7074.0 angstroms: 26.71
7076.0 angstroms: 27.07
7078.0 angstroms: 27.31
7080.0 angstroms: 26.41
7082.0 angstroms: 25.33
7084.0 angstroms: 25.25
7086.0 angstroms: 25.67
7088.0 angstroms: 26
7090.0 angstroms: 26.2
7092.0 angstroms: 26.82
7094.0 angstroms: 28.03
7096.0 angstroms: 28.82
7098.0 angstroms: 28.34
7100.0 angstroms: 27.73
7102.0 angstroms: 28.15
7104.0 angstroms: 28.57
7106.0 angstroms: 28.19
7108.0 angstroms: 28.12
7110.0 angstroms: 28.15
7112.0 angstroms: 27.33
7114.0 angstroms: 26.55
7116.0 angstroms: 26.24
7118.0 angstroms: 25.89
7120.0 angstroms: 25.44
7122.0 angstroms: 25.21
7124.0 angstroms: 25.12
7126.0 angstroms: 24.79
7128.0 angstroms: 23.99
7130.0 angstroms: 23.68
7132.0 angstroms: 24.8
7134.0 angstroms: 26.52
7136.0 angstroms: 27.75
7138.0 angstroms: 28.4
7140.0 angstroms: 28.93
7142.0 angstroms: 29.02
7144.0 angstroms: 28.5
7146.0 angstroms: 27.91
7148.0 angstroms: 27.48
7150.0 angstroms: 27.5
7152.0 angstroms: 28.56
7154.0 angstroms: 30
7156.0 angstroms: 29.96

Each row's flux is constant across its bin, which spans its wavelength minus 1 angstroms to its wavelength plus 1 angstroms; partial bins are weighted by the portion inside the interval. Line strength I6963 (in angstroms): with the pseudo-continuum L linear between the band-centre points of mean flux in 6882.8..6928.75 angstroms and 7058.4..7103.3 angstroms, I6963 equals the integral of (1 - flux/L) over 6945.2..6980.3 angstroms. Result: -1.79 angstroms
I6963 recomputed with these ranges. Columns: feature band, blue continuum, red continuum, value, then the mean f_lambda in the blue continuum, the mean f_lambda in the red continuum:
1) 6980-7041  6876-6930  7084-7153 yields -2.8 angstroms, 28.5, 27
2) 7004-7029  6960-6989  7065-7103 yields -0.1 angstroms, 29.5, 27.1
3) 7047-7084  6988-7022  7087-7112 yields 0.9 angstroms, 28.5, 27.7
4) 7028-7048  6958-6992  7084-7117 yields -1.8 angstroms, 29.6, 27.4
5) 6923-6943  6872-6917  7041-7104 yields 1.2 angstroms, 28.5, 27.8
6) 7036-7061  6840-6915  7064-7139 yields -2.3 angstroms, 28.9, 26.8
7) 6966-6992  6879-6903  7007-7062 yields 0.0 angstroms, 28.4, 29.3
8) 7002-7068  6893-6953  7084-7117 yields -3.3 angstroms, 28.3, 27.4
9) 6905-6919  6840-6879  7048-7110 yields -0.3 angstroms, 29.2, 27.4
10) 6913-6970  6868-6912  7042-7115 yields -1.0 angstroms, 28.5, 27.7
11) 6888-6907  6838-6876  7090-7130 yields -0.1 angstroms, 29.2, 26.8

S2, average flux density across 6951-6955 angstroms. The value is 28.1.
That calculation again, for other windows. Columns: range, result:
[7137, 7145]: 28.7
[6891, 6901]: 29.9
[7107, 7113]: 27.9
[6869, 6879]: 28.7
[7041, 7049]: 31.6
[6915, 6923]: 29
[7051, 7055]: 28.8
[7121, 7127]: 25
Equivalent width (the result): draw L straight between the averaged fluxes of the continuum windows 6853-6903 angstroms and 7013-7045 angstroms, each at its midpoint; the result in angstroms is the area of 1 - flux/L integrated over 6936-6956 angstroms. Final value 0.9 angstroms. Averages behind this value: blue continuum 28.8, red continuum 30.1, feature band 28.1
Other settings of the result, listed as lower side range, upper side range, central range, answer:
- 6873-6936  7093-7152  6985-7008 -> -0.7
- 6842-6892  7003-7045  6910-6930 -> 0.1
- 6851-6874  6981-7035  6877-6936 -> 2.1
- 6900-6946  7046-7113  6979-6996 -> -0.6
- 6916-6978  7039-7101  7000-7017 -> -0.1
